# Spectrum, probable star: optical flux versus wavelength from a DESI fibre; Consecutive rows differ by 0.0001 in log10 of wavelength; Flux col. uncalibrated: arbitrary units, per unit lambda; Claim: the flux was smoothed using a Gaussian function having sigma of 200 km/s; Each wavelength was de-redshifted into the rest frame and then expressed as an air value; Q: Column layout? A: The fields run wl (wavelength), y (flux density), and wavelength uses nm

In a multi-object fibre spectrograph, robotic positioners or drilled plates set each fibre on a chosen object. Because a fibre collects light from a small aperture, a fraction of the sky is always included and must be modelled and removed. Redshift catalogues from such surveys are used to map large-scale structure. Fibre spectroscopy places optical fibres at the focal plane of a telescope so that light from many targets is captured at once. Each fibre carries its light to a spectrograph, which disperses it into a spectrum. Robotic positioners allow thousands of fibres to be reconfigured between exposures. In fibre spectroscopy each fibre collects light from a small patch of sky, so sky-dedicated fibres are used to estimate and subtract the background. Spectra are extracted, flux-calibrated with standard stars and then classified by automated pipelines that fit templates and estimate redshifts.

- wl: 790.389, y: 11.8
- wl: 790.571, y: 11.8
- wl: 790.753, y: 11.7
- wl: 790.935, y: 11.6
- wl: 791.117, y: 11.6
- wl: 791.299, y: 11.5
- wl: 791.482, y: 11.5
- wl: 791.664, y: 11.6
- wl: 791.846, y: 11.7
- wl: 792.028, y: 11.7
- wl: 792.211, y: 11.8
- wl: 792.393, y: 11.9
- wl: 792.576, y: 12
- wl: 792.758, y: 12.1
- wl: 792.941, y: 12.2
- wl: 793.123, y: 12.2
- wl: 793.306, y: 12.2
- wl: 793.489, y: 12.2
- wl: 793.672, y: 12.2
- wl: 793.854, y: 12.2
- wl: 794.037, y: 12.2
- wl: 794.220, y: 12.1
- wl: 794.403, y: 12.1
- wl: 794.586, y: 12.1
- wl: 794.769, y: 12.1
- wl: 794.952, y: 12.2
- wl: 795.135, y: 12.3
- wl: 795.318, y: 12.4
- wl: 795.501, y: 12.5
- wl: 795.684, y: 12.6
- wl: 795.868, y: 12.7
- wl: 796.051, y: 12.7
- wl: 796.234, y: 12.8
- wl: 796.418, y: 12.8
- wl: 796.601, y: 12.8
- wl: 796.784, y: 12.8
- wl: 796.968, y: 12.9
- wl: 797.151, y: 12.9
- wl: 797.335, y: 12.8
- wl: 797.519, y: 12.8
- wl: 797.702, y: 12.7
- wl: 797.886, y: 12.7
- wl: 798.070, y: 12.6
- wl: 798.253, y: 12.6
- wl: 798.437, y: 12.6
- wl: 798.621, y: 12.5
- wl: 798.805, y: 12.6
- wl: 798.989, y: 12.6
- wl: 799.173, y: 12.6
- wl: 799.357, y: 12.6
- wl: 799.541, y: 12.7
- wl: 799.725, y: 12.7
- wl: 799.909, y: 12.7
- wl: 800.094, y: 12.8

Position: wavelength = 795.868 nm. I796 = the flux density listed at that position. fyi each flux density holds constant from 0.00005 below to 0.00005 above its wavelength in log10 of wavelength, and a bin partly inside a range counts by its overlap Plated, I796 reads 12.7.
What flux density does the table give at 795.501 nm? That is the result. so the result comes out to 12.5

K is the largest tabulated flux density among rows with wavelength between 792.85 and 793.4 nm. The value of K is 12.2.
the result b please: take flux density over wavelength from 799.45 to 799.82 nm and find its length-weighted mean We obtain 12.7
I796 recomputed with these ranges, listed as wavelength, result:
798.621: 12.5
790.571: 11.8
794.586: 12.1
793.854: 12.2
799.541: 12.7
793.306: 12.2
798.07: 12.6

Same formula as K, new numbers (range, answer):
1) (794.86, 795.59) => 12.5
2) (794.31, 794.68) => 12.1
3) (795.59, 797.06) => 12.9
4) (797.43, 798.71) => 12.8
